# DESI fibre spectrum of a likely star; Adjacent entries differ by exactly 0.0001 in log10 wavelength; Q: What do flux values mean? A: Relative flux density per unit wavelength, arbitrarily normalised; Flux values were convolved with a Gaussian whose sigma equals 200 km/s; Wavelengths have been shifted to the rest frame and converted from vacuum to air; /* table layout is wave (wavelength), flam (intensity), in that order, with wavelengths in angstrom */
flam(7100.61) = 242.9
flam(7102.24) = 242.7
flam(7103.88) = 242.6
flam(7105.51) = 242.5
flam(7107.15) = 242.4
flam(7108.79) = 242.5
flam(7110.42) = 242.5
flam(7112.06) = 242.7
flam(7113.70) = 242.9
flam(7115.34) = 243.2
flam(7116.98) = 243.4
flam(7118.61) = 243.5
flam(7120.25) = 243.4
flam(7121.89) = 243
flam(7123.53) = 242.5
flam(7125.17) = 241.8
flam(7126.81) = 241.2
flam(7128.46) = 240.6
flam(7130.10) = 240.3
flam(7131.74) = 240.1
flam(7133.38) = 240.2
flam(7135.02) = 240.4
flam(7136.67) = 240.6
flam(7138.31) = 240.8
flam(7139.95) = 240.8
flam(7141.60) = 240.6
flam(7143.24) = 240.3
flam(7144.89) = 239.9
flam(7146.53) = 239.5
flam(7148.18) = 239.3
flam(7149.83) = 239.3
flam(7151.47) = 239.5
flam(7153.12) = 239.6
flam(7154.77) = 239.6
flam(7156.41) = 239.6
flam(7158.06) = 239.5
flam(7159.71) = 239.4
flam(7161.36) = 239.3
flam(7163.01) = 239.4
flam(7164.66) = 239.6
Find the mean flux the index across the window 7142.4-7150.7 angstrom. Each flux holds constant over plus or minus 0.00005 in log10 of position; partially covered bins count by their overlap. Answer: 240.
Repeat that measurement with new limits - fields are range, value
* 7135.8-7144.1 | 240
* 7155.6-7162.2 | 239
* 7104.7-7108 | 242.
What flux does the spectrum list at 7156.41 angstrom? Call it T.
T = 239.6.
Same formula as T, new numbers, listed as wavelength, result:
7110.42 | 242.5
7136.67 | 240.6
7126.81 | 241.2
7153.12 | 239.6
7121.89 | 243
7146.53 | 239.5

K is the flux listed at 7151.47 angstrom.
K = 239.5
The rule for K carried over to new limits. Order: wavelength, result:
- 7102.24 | 242.7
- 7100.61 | 242.9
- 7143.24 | 240.3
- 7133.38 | 240.2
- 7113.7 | 242.9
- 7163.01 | 239.4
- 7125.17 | 241.8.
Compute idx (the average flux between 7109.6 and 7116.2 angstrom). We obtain 243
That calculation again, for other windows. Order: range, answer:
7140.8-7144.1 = 240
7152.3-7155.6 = 240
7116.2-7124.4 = 243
